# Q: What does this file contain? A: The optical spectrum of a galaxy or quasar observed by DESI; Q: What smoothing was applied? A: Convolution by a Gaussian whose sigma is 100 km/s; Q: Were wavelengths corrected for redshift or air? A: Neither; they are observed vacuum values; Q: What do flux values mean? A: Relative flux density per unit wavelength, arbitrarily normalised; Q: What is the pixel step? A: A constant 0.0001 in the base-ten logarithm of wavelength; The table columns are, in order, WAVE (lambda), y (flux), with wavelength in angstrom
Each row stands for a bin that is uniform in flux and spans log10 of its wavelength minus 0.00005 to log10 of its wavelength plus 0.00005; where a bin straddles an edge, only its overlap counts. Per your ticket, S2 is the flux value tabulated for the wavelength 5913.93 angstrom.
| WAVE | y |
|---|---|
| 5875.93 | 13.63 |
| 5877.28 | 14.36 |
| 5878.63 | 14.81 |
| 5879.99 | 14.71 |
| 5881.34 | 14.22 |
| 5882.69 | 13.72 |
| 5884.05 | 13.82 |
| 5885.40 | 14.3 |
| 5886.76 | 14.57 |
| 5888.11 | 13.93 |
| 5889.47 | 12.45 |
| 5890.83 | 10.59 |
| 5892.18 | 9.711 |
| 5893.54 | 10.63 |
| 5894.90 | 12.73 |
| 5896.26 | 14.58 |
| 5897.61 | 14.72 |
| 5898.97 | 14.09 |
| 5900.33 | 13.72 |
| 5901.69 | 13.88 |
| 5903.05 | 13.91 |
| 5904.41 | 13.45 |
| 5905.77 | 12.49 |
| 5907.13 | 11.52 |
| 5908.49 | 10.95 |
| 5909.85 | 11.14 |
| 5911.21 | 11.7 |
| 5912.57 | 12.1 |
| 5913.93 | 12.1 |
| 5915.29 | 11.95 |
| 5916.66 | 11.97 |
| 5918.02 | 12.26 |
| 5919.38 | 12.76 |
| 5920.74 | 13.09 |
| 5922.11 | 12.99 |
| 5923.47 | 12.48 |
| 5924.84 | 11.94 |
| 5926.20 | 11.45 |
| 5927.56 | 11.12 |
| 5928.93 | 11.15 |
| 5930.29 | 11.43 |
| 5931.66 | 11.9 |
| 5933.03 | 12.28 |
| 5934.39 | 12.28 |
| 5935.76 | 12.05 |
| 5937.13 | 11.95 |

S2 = 12.1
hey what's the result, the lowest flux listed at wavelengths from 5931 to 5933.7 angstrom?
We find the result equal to 11.9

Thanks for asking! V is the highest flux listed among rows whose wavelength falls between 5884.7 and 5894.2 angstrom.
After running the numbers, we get 14.57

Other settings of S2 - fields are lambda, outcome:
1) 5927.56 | 11.12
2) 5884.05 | 13.82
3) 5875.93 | 13.63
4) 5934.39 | 12.28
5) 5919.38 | 12.76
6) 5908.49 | 10.95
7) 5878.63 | 14.81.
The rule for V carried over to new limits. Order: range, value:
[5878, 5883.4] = 14.81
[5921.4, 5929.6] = 12.99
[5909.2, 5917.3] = 12.1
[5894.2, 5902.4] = 14.72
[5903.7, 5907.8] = 13.45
